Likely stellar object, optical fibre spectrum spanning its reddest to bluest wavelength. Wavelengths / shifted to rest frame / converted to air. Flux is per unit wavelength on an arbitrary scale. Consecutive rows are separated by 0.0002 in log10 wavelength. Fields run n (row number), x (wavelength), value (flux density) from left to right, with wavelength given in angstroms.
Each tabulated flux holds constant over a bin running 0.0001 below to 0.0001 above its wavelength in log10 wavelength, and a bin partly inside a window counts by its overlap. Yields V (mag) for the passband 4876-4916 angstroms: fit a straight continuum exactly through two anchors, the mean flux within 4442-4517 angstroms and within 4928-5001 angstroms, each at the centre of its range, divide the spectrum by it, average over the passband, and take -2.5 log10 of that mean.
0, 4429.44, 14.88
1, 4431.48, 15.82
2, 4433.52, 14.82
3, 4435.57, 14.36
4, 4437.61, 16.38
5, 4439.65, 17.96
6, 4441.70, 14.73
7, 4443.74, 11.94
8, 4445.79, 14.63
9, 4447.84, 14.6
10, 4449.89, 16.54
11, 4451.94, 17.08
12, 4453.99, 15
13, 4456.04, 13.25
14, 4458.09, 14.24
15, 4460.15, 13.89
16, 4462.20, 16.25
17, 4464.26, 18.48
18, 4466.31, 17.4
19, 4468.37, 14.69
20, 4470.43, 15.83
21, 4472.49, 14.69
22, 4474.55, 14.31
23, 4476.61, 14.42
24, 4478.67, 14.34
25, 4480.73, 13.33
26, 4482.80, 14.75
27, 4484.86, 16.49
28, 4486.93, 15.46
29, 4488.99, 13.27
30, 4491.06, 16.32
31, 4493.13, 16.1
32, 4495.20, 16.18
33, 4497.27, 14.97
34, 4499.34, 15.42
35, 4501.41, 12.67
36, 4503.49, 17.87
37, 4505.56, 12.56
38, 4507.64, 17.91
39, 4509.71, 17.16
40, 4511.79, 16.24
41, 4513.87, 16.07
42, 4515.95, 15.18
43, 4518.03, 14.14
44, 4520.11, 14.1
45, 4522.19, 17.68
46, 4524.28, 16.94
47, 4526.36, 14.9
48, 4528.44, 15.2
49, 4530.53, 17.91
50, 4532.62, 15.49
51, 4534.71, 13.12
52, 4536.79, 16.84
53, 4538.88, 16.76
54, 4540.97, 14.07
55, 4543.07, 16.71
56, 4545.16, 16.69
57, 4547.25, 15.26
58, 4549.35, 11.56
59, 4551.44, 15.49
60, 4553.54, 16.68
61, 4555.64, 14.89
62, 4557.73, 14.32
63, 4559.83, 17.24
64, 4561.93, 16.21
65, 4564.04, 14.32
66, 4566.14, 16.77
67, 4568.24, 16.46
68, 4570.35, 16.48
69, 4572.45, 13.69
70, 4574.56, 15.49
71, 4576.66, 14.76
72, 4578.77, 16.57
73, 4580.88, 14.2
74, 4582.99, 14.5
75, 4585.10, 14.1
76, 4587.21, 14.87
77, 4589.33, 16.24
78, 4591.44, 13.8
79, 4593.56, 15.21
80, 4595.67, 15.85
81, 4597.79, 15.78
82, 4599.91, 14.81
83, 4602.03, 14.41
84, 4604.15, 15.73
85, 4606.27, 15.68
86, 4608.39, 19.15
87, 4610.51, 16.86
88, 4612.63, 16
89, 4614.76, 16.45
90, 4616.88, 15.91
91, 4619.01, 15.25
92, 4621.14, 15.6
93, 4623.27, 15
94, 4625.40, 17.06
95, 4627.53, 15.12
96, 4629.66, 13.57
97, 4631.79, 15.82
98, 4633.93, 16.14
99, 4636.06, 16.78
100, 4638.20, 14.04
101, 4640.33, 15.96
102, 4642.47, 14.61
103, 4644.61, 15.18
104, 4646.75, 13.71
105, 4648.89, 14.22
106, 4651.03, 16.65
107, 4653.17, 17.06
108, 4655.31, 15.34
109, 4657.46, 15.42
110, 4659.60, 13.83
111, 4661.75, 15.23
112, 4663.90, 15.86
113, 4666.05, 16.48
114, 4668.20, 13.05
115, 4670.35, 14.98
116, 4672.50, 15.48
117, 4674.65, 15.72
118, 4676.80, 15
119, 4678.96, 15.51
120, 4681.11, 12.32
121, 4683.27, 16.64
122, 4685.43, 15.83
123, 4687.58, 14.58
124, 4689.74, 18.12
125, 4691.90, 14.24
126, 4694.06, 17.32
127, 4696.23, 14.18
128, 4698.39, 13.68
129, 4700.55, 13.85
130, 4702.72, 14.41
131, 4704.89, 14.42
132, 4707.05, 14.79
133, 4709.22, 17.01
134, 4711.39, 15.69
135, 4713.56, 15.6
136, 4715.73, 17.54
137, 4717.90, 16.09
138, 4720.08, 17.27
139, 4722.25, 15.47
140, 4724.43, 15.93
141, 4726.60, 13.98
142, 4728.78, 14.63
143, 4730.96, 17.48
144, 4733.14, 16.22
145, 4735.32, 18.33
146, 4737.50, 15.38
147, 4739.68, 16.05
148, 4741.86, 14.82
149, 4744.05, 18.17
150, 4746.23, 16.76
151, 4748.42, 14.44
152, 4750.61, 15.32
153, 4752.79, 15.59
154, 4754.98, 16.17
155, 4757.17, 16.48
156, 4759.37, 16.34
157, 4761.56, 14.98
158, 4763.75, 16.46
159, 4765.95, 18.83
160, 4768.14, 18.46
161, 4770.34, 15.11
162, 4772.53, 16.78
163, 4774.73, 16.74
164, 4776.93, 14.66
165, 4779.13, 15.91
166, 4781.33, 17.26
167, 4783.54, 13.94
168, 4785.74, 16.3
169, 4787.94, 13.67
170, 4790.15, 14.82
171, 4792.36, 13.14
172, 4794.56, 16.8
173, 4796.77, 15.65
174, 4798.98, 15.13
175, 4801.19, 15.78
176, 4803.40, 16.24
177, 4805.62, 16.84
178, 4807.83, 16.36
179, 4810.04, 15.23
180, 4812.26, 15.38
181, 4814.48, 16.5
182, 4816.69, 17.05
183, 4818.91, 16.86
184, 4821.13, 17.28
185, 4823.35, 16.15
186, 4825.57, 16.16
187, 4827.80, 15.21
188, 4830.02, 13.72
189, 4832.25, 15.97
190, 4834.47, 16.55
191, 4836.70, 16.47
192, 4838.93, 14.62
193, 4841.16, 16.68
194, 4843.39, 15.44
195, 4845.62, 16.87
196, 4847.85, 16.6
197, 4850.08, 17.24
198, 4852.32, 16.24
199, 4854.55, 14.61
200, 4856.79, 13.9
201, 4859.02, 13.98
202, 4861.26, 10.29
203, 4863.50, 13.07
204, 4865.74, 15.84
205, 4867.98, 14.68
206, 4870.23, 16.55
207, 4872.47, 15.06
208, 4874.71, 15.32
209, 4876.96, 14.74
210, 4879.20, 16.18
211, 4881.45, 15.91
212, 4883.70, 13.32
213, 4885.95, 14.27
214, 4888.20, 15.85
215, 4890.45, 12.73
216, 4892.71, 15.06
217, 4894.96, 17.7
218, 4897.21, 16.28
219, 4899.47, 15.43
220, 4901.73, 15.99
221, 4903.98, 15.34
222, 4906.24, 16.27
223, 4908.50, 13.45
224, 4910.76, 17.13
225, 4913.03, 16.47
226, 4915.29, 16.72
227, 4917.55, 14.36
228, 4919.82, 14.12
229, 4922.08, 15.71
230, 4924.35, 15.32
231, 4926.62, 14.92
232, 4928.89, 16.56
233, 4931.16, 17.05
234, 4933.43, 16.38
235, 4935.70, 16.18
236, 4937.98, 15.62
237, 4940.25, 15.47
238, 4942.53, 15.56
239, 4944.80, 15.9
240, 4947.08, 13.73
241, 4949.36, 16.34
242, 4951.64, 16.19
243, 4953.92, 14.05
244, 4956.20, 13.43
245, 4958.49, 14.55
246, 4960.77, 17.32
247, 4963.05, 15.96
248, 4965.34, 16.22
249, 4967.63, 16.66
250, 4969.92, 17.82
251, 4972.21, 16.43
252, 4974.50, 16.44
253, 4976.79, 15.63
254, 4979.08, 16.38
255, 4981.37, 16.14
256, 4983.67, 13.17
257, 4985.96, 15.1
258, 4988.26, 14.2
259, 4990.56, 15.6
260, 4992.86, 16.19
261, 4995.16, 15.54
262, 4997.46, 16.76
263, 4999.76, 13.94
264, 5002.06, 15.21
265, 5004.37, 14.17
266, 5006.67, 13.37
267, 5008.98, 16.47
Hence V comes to 0.011 mag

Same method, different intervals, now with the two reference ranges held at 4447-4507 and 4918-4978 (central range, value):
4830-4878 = 0.03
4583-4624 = -0.02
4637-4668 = 0.01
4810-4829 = -0.04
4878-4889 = 0.04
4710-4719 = -0.05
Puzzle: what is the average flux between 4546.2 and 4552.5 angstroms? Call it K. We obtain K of 14.1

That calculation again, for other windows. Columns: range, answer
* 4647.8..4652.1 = 15.4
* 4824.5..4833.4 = 15.3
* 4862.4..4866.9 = 14.5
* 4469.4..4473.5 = 15.3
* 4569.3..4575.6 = 15.2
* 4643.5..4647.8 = 14.4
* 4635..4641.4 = 15.6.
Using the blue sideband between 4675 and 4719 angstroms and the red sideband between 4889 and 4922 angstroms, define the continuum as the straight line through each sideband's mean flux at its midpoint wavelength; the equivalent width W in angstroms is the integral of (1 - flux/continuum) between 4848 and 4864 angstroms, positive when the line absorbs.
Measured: 1.14 angstroms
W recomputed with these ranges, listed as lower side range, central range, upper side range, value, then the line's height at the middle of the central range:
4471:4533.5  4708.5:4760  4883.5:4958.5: -2.3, 15.4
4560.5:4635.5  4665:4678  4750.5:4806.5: 0.5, 15.7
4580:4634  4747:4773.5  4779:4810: -1.2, 15.5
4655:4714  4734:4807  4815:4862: -2.6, 15.4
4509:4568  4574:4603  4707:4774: 1.4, 15.8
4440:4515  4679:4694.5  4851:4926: -0.3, 15.2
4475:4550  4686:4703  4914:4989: 0.4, 15.5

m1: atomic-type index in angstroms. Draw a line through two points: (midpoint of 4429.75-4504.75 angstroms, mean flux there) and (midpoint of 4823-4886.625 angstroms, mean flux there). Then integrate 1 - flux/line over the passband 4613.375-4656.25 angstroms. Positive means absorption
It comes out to -0.72 angstroms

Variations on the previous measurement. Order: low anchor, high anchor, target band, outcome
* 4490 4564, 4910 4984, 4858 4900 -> 2.4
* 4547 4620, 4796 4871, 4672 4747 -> -0.6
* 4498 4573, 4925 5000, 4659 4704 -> 1.6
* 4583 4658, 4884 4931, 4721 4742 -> -0.5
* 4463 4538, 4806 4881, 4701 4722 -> -0.3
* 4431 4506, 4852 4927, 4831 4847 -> -1.0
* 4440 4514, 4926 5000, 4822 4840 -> -0.1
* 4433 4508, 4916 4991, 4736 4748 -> -0.6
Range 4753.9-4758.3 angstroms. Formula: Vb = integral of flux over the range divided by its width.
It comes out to 16.3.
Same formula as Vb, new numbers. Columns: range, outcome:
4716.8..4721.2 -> 16.7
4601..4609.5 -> 16.3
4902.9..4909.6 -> 15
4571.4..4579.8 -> 15.1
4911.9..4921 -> 15.4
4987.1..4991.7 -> 14.9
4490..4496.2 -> 16.2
